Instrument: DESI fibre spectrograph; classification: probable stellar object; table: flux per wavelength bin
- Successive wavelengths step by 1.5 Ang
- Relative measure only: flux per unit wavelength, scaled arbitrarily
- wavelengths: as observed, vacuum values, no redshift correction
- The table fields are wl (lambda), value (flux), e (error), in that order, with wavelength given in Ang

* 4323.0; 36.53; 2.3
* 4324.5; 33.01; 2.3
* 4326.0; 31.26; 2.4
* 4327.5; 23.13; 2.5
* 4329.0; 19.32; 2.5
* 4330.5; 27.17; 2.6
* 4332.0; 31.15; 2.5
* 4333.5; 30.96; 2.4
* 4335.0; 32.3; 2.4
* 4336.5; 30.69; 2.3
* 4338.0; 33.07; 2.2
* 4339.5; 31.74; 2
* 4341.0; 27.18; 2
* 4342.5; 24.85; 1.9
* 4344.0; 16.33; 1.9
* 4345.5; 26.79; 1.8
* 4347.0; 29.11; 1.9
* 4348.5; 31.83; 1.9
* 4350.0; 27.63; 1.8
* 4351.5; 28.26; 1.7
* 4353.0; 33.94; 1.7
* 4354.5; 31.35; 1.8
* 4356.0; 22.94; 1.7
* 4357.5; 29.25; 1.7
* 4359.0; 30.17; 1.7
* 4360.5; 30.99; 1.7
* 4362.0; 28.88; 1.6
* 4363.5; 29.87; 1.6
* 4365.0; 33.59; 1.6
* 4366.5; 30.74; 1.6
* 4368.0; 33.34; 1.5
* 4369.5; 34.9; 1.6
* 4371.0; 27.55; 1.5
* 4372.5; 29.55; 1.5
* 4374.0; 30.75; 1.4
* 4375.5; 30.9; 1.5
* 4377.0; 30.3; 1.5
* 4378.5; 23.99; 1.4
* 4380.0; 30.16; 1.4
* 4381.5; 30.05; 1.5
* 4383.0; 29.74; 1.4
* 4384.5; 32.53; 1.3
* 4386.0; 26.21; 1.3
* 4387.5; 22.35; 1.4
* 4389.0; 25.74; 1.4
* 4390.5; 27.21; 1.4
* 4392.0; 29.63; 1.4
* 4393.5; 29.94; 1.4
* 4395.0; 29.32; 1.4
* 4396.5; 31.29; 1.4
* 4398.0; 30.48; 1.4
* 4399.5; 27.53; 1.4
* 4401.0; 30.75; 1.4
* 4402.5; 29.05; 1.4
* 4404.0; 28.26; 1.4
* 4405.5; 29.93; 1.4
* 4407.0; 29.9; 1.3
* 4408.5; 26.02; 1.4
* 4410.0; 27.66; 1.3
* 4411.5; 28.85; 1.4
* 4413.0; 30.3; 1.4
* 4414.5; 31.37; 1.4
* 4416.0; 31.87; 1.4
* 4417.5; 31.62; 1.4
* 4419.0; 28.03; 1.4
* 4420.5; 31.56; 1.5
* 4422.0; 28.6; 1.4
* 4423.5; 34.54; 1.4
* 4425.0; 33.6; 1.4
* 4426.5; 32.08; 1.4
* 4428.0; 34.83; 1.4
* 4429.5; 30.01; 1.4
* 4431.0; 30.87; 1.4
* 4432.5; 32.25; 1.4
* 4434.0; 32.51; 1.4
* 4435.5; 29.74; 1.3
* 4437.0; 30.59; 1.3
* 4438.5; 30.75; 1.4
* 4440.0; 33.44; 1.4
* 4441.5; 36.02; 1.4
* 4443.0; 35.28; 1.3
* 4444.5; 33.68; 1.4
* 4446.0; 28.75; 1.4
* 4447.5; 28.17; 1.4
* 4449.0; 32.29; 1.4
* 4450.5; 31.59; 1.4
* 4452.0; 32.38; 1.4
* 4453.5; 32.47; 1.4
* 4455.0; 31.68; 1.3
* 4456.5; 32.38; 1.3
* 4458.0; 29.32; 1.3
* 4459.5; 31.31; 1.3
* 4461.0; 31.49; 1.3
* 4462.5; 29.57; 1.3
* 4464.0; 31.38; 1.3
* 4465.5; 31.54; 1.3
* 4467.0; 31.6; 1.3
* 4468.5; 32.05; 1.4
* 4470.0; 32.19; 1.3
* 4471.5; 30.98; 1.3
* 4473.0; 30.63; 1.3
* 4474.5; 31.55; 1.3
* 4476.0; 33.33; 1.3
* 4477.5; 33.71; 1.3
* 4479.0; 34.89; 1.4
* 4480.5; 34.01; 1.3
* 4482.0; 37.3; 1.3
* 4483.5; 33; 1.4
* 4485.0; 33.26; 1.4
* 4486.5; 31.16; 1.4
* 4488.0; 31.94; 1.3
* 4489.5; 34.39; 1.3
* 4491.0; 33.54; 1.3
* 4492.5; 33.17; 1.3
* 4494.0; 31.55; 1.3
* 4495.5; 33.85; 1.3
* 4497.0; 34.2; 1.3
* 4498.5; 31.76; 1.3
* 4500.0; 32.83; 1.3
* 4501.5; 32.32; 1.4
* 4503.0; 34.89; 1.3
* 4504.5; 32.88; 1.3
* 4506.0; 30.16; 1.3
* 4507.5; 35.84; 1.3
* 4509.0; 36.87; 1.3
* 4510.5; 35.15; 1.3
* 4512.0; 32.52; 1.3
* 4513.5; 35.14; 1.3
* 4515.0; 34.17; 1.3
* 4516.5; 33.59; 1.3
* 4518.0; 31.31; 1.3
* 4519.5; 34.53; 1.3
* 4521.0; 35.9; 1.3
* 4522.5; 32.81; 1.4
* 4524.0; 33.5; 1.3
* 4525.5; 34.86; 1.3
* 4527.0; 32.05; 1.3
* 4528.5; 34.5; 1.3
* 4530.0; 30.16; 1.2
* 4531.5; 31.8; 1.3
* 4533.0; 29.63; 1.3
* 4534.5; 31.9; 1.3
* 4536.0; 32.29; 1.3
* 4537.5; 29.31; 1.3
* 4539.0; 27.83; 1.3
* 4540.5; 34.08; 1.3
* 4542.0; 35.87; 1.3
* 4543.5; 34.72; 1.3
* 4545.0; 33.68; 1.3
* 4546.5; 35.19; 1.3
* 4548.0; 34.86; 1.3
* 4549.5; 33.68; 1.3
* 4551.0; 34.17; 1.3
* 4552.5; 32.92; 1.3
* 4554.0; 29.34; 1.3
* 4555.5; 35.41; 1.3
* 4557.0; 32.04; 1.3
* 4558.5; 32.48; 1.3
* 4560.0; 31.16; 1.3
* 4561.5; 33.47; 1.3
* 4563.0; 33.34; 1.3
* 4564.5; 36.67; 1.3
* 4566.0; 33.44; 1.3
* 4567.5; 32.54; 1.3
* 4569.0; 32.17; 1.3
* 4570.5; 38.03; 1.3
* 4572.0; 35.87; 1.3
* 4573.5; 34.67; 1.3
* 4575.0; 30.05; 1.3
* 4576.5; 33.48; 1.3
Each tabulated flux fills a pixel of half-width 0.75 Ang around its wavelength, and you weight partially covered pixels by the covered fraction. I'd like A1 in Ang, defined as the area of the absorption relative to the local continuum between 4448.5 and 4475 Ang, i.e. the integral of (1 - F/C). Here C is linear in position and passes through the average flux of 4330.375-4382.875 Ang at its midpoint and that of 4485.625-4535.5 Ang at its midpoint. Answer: 0.5 Ang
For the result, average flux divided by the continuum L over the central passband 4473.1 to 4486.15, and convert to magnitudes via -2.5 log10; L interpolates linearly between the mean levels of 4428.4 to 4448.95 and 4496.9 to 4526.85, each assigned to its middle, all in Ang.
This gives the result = -0.03 mag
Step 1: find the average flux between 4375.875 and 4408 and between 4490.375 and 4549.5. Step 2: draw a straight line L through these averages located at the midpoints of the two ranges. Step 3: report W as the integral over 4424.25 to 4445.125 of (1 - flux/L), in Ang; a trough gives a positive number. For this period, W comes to -1.6 Ang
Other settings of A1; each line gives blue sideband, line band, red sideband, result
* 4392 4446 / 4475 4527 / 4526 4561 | -2.6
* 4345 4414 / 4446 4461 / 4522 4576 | -0.1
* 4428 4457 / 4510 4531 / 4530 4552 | -0.7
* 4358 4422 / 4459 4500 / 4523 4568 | -1.4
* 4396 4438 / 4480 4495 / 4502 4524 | -0.1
